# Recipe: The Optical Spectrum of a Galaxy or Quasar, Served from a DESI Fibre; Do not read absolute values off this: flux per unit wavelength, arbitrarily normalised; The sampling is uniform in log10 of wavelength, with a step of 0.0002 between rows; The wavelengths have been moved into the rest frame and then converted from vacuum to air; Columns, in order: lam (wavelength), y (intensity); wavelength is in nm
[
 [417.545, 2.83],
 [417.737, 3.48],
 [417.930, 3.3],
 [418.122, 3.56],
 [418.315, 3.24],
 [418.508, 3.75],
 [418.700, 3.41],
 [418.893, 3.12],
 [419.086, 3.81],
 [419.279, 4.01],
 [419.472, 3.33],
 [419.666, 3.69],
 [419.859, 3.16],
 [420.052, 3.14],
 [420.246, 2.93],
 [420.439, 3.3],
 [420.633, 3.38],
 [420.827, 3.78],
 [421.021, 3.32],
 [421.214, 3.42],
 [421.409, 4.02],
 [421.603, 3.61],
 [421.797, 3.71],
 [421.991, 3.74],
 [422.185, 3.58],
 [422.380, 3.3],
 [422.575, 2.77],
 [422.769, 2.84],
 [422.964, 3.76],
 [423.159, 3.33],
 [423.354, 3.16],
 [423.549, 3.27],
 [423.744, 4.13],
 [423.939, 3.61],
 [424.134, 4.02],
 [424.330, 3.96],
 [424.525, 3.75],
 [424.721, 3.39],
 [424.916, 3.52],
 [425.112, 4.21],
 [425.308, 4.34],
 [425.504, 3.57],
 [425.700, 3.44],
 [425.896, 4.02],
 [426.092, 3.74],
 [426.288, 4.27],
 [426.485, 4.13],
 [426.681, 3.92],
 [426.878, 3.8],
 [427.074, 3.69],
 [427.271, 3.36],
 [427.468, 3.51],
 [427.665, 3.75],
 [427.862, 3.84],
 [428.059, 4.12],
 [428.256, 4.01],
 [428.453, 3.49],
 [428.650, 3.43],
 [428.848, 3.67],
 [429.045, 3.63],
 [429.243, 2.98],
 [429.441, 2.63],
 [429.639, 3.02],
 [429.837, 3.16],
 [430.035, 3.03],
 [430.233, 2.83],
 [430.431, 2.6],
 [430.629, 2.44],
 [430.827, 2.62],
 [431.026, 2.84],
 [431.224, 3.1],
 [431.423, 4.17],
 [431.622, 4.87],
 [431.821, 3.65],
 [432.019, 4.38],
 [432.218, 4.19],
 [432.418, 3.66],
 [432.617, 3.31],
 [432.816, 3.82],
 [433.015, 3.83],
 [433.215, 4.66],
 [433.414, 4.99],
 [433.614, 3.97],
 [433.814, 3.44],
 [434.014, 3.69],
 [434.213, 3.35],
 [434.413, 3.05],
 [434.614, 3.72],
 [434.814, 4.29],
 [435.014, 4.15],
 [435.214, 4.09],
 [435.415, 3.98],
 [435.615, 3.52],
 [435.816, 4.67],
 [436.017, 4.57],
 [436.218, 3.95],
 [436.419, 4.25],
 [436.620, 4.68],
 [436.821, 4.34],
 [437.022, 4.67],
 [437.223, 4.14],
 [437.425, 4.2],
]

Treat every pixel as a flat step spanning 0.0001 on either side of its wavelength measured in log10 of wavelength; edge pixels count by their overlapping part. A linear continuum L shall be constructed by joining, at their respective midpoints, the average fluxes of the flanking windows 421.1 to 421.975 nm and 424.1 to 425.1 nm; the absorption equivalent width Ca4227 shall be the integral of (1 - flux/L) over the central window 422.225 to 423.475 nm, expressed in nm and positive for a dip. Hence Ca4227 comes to 0.17 nm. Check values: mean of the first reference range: 3.69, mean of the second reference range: 3.75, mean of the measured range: 3.21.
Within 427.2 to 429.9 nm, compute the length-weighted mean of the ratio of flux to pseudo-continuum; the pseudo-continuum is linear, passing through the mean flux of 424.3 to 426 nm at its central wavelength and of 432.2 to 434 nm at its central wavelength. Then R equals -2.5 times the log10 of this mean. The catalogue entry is 0.11 mag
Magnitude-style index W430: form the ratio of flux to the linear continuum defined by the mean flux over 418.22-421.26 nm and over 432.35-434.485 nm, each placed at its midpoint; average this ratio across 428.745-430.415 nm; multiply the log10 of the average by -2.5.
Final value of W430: 0.20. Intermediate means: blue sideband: 3.43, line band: 3.09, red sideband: 3.81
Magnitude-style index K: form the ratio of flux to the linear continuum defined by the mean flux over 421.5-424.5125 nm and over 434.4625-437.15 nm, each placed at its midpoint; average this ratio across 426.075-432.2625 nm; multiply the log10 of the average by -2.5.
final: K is 0.10 mag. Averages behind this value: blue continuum 3.53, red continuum 4.2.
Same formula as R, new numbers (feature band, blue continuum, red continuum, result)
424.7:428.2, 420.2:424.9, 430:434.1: -0.077 mag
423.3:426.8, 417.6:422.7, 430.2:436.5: -0.070 mag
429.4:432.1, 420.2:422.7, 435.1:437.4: 0.217 mag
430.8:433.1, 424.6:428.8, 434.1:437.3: 0.064 mag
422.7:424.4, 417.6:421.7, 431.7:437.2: 0.013 mag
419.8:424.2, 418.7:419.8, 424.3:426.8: 0.075 mag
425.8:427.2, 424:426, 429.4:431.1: -0.117 mag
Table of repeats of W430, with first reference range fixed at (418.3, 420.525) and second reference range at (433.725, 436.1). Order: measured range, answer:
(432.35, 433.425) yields -0.046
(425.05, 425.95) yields -0.088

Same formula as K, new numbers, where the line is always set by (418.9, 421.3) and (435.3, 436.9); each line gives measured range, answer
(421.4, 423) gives 0.03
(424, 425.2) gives -0.04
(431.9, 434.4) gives 0.05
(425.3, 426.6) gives -0.05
